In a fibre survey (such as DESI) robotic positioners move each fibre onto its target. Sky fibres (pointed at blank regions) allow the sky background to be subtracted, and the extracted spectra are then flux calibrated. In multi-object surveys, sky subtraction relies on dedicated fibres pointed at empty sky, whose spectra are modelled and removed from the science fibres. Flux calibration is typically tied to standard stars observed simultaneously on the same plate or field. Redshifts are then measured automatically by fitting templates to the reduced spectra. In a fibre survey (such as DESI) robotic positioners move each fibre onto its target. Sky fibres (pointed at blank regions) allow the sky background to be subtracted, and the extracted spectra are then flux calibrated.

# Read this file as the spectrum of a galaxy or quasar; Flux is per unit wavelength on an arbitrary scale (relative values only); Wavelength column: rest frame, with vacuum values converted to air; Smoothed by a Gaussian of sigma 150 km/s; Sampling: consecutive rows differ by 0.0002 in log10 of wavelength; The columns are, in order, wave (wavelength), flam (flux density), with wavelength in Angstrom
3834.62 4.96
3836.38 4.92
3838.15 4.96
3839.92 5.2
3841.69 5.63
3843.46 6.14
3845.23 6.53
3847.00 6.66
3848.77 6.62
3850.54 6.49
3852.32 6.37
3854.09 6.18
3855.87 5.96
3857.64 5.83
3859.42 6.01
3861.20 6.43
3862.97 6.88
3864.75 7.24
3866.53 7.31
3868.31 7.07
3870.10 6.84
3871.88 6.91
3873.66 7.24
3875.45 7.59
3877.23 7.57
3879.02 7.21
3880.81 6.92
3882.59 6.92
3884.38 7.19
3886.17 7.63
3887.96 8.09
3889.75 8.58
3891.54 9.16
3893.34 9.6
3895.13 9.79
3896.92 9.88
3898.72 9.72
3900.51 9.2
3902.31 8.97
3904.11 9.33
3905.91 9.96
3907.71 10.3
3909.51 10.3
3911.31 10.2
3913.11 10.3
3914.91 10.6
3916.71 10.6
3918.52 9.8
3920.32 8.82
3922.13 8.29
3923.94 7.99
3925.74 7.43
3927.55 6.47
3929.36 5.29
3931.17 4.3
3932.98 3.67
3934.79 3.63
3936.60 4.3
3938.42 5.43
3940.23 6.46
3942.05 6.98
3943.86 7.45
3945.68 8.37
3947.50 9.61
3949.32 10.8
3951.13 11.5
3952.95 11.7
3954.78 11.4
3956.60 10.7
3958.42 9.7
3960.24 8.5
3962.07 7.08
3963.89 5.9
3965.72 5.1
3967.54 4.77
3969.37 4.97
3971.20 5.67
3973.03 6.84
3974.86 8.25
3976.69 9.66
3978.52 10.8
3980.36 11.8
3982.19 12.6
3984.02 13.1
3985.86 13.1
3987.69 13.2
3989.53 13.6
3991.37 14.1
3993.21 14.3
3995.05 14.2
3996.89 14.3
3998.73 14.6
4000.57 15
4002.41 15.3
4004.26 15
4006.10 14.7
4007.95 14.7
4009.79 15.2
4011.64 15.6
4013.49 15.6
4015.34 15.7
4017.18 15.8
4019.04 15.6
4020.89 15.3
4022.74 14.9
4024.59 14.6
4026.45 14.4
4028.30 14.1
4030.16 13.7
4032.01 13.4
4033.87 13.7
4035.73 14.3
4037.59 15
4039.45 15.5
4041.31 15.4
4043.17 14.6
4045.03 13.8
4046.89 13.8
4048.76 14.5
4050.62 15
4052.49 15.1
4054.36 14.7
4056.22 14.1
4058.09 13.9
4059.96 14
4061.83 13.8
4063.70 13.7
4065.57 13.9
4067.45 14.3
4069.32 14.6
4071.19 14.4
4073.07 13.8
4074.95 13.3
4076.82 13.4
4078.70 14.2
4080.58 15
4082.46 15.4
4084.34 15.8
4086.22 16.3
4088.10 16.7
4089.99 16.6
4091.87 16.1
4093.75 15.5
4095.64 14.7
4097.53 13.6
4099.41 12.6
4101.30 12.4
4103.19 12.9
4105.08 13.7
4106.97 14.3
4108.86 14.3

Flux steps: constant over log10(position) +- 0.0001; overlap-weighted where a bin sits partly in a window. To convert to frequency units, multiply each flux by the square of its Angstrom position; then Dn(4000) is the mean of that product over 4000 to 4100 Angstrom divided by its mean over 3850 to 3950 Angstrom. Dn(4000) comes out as 2.0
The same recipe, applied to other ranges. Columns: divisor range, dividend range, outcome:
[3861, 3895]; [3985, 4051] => 2.07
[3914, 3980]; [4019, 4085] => 1.95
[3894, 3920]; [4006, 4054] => 1.59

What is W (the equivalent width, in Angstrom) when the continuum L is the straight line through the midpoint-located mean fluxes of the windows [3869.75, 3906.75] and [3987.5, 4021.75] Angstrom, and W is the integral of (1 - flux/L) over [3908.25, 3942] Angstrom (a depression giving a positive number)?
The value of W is 9.1 Angstrom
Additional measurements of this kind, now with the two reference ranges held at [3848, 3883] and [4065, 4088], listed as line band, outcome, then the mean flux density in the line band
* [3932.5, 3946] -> 5.39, 5.74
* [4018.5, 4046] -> -3.33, 14.5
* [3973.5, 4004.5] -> -4.28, 13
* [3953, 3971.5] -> 4.80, 7.63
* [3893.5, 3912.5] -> -3.71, 9.77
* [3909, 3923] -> -1.96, 9.86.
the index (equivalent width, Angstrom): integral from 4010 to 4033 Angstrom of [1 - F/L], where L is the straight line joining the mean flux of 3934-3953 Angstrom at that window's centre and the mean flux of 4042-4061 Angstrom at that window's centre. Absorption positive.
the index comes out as -4.46 Angstrom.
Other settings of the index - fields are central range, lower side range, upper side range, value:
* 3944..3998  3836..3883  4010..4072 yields 6.3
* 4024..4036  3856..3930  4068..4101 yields -1.0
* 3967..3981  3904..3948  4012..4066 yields 3.8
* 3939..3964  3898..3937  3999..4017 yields 4.1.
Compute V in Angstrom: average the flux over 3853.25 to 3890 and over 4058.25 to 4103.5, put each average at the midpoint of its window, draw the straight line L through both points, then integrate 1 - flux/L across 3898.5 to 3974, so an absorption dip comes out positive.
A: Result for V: 9.3 Angstrom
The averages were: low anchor 7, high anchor 14.5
